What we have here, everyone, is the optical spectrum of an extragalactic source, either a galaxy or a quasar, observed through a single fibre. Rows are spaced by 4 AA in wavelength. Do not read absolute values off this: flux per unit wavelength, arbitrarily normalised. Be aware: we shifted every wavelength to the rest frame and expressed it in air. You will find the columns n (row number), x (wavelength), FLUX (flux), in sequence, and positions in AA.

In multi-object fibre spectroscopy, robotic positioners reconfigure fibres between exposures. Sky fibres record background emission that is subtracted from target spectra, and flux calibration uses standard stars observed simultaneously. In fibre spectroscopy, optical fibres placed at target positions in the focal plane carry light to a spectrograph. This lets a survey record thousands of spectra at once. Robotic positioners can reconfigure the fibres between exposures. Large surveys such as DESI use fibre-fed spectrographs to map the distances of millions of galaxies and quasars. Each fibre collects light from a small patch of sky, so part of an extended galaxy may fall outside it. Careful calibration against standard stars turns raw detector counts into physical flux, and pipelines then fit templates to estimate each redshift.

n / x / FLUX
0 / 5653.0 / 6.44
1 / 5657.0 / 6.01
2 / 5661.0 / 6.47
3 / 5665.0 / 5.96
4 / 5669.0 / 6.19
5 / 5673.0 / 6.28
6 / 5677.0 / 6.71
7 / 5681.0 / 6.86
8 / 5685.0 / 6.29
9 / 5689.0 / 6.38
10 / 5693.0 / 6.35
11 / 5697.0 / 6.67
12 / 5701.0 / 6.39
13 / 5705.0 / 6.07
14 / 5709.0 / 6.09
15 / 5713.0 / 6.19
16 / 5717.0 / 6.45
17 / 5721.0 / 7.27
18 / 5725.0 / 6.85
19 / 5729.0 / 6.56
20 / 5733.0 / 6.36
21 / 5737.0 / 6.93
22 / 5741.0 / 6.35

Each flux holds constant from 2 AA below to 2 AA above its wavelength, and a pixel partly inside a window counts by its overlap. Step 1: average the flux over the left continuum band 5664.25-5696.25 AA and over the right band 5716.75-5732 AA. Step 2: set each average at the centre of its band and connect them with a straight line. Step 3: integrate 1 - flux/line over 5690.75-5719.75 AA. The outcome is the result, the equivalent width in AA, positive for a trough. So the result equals 1.2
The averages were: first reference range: 6.41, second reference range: 6.79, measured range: 6.34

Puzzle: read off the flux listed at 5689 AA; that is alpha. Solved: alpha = 6.38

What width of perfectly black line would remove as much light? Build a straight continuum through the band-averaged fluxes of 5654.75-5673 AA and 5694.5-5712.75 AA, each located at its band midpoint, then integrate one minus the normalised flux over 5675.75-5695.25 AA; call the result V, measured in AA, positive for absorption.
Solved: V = -0.9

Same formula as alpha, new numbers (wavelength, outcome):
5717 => 6.45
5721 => 7.27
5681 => 6.86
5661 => 6.47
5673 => 6.28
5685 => 6.29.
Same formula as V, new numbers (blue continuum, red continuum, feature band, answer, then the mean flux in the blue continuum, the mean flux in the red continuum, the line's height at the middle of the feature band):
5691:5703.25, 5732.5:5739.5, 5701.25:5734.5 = 0.53 AA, 6.46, 6.68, 6.58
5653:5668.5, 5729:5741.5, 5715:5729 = -0.67 AA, 6.19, 6.57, 6.5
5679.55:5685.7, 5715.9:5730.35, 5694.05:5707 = 0.63 AA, 6.61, 6.81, 6.7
